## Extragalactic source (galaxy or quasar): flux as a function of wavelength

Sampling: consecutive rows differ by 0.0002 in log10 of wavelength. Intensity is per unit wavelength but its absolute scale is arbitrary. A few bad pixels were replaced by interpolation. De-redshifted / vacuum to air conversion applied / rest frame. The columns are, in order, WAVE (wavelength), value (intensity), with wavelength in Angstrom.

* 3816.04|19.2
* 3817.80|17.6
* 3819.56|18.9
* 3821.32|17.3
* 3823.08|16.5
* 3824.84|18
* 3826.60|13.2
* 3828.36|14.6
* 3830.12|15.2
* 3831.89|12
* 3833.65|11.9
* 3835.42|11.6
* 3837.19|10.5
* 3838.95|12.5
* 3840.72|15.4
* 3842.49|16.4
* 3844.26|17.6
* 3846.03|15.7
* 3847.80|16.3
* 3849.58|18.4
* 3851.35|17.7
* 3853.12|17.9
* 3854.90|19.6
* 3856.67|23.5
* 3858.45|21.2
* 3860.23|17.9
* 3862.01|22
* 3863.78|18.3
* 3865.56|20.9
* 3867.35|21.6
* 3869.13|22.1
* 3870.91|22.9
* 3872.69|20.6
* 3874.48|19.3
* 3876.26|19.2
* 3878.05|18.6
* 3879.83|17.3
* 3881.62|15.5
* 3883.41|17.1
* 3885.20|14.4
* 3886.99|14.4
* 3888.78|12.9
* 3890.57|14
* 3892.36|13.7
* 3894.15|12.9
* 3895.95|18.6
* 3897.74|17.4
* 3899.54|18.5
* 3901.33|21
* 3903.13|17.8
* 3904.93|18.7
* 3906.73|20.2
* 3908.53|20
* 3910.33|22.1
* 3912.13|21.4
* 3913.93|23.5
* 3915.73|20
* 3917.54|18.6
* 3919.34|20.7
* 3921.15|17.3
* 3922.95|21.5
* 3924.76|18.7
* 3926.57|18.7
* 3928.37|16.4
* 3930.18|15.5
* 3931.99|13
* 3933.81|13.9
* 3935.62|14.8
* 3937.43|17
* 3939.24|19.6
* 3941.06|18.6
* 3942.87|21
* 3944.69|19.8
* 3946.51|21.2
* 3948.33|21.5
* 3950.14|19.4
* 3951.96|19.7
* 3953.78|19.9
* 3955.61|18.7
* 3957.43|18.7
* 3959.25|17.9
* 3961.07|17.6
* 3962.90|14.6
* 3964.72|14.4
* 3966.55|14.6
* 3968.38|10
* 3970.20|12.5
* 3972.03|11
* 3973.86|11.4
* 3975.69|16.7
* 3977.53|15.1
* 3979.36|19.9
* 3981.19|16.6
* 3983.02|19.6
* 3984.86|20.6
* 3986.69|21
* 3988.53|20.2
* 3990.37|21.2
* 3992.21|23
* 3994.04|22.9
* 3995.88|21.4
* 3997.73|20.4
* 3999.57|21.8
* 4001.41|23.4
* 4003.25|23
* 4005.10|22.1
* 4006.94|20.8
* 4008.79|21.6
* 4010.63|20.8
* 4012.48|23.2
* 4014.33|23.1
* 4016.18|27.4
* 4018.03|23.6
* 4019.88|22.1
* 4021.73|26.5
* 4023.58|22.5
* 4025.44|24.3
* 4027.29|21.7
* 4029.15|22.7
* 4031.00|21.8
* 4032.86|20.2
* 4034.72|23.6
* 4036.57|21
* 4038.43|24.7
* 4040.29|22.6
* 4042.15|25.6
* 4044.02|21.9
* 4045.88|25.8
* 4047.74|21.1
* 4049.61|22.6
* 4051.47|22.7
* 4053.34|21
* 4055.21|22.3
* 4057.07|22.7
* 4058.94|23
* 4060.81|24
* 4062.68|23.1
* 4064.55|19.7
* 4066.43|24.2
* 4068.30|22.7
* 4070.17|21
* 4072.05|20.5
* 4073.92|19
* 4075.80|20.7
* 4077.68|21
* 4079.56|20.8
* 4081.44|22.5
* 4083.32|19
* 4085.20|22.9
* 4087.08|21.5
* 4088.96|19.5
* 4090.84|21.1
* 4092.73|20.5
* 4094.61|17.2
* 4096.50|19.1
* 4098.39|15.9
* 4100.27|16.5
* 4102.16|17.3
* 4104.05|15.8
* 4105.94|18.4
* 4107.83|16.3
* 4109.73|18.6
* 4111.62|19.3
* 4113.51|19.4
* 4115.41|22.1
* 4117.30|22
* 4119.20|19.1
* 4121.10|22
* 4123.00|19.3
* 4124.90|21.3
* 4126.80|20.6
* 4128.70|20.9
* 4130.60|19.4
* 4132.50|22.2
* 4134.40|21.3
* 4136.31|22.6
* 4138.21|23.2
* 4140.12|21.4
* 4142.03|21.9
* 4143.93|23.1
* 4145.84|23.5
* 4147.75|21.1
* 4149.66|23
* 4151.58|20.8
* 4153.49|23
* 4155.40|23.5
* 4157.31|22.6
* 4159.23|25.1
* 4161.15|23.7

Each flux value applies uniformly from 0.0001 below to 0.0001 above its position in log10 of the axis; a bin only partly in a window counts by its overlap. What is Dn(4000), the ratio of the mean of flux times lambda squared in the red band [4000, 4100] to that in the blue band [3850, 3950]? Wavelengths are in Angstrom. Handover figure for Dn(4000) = 1.27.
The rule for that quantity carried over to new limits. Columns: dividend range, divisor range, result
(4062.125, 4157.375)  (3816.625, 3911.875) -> 1.34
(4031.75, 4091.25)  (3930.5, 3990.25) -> 1.34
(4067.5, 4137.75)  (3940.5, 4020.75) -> 1.09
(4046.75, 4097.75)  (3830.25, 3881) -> 1.33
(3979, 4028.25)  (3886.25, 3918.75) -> 1.28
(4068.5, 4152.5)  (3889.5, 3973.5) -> 1.26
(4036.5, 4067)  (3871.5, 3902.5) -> 1.47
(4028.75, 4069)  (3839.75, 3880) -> 1.30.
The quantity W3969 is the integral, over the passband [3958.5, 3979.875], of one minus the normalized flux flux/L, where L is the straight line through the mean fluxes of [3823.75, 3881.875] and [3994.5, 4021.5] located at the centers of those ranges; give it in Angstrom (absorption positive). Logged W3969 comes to 6.81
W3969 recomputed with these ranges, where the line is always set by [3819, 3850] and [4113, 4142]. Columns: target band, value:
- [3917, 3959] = -3.02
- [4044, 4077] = -3.93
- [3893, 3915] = -3.72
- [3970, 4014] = -3.36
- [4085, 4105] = 1.74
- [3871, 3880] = -2.04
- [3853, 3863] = -3.22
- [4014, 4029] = -3.90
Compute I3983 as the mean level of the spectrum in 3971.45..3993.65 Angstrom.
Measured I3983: 18.3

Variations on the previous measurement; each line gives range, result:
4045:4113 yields 20.5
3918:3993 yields 17.6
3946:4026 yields 19.7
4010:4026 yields 23.8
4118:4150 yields 21.5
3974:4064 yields 22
